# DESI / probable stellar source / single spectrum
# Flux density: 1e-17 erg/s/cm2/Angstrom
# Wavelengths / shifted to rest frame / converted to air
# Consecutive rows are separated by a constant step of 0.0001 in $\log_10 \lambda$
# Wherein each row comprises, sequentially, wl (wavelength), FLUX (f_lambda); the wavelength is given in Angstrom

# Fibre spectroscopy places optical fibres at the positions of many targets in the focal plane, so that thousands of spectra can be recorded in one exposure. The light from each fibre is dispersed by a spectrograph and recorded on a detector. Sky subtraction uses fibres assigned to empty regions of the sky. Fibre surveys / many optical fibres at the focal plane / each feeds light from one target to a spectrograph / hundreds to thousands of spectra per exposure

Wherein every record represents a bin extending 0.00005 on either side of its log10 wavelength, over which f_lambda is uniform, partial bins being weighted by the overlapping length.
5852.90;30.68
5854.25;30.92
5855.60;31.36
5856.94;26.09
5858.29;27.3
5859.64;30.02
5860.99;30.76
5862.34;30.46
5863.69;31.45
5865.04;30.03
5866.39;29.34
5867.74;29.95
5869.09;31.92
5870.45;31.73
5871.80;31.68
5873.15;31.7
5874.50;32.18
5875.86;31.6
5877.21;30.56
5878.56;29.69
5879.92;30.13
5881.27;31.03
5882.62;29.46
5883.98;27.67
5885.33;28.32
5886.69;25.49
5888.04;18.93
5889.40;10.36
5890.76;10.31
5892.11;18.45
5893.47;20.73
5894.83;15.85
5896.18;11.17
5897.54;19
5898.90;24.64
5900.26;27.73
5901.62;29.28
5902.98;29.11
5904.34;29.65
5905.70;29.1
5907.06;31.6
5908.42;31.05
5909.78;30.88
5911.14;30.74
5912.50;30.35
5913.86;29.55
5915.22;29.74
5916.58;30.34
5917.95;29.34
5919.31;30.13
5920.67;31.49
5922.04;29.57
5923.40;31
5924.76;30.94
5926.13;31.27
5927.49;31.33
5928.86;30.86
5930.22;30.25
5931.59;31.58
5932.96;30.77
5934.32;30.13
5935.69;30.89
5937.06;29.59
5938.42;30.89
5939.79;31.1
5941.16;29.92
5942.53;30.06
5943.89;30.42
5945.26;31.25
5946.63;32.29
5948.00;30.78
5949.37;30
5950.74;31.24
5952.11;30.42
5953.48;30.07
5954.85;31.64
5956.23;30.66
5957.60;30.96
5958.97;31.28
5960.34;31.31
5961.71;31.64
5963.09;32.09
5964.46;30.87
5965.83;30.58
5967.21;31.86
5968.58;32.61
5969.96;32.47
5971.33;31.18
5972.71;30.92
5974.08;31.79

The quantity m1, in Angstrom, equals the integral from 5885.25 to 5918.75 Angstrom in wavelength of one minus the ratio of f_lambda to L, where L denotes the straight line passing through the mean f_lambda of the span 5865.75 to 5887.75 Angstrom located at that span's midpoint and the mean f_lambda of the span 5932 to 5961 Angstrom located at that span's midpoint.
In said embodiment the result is 6.01 Angstrom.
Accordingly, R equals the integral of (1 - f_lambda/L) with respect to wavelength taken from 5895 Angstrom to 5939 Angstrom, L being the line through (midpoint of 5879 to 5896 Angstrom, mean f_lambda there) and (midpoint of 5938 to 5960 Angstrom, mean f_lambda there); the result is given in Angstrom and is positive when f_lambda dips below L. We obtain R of -4.6 Angstrom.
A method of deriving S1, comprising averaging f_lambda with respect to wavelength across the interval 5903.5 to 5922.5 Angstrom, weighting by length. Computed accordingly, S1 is 30.2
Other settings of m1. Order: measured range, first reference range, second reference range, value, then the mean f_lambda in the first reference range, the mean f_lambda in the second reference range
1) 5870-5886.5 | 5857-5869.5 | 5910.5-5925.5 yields -0.17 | 29.9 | 30.3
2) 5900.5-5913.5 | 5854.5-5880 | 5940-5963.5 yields 0.24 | 30.4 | 30.9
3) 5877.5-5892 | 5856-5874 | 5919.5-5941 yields 3.01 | 30.2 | 30.7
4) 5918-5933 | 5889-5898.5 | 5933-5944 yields -2.73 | 15.5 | 30.4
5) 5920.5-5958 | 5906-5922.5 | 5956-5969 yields 0.19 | 30.4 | 31.4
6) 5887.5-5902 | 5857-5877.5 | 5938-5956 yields 5.72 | 30.6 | 30.8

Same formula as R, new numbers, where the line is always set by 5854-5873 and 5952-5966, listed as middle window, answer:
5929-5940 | 0.1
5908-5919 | 0.2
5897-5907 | 1.1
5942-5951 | 0.0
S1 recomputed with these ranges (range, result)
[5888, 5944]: 27.5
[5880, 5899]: 21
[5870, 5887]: 30.2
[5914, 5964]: 30.7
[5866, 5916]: 26.8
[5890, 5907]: 22.4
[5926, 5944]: 30.6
